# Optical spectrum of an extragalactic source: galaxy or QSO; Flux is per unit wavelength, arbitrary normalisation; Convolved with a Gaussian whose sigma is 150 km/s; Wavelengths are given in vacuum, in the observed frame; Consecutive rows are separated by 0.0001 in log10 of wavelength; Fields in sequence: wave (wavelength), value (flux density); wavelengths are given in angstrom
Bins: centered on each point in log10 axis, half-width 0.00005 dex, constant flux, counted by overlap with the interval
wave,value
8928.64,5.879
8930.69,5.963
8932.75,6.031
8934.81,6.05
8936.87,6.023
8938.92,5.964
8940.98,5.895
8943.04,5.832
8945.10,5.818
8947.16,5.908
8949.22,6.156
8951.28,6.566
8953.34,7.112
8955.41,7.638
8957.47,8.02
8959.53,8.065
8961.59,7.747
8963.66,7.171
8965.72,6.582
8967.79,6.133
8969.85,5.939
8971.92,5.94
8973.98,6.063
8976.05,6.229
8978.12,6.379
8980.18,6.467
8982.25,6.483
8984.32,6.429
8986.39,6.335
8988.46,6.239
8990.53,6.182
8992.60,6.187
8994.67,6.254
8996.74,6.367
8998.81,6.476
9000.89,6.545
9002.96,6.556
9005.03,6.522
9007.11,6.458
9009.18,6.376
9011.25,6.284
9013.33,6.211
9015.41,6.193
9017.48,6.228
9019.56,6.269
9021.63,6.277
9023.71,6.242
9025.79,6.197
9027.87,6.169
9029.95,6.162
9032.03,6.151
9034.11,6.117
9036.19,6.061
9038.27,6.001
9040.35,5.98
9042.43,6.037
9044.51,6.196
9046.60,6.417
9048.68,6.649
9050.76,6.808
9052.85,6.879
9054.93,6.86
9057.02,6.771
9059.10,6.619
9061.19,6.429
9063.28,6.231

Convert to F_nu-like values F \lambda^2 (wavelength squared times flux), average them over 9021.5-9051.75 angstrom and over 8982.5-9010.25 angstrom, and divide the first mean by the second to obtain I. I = 1.0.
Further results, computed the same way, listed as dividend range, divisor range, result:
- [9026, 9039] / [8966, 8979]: 1.01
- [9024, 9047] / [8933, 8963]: 0.94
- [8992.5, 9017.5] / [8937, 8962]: 0.97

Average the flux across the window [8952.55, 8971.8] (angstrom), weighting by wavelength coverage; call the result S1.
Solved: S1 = 7.1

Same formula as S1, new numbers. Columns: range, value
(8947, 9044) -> 6.43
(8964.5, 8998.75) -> 6.28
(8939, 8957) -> 6.39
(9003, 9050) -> 6.25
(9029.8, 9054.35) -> 6.31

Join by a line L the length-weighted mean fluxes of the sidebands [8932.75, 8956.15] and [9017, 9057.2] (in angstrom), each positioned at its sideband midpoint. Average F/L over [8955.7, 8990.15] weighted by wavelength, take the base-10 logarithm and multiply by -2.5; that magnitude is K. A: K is -0.07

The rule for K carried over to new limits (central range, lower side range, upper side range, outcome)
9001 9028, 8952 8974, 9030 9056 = 0.042 mag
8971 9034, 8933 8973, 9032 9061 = 0.030 mag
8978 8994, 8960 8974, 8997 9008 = 0.036 mag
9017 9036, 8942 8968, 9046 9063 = 0.088 mag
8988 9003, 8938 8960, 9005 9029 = 0.006 mag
